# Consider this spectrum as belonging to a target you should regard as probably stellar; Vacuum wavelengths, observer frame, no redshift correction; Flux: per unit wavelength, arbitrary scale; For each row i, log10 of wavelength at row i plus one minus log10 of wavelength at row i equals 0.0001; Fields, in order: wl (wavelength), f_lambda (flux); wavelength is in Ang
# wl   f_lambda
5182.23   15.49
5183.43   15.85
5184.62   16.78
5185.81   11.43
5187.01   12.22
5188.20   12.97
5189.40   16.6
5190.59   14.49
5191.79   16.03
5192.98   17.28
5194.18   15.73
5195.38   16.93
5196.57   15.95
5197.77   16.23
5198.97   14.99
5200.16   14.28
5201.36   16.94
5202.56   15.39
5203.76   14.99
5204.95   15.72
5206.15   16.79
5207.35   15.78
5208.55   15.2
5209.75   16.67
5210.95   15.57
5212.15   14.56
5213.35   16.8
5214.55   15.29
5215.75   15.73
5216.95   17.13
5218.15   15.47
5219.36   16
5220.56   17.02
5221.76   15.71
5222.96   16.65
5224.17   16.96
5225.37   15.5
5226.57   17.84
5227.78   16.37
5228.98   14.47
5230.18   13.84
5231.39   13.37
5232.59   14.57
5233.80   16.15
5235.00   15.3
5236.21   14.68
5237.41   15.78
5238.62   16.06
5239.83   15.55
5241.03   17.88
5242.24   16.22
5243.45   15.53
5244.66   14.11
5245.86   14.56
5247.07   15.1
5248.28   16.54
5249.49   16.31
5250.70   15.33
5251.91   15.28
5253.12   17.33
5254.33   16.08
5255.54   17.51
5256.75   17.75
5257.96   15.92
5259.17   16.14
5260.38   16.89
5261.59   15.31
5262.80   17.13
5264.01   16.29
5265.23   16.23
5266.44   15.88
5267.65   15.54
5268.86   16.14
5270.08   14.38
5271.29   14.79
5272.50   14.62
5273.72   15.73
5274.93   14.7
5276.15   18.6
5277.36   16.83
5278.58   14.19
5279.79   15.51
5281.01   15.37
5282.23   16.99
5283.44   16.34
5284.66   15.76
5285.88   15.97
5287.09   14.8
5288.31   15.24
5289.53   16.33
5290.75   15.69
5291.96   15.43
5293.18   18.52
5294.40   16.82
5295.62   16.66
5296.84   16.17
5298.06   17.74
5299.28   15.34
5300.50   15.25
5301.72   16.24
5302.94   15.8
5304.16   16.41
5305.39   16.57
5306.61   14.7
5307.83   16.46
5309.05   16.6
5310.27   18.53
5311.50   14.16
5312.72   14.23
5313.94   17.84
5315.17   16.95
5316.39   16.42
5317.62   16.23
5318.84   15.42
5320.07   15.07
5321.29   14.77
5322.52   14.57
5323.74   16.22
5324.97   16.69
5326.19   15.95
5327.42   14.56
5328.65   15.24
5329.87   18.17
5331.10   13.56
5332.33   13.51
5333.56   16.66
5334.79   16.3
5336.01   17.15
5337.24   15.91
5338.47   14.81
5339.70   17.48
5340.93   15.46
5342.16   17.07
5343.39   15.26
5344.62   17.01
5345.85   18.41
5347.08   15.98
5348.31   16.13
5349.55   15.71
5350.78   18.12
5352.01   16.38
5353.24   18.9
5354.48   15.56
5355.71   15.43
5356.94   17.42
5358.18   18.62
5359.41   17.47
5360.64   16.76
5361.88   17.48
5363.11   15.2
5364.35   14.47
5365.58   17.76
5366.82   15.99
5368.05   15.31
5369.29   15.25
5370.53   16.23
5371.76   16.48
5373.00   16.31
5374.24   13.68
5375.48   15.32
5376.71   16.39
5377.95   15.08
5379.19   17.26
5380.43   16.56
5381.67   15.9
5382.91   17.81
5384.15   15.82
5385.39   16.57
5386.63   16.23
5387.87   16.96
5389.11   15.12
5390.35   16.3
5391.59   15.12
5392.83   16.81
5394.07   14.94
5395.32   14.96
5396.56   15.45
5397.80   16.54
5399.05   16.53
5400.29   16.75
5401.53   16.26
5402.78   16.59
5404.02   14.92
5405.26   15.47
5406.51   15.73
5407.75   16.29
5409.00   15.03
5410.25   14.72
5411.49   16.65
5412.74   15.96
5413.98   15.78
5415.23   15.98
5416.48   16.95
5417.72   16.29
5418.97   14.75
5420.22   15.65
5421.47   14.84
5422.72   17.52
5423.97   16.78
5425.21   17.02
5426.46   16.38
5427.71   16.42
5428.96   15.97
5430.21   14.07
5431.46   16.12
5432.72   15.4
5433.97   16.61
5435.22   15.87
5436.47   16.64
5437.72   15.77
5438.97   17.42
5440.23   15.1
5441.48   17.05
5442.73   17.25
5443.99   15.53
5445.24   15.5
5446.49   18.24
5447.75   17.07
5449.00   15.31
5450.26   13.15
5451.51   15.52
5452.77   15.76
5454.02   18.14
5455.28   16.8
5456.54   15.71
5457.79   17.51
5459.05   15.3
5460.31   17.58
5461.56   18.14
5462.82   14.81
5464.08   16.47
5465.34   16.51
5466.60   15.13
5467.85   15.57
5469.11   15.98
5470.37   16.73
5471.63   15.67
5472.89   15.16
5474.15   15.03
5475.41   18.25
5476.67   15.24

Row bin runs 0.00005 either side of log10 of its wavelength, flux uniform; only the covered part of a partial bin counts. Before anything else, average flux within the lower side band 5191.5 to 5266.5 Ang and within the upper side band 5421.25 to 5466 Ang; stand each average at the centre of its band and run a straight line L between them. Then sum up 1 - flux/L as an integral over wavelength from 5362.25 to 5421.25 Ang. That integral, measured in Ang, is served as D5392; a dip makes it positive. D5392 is 1.0 Ang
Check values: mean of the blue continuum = 15.9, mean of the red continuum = 16.3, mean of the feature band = 15.9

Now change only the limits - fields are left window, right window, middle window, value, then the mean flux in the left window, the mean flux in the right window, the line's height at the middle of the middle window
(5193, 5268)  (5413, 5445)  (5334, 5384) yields -1.1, 15.9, 16.1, 16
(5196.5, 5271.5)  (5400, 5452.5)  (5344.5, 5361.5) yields -1.1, 15.8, 16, 15.9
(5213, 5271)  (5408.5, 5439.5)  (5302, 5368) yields -1.0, 15.9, 16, 16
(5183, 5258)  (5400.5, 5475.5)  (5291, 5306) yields -0.5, 15.7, 16.1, 15.8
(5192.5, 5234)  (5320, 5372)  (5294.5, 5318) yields -0.2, 15.8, 16.2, 16.1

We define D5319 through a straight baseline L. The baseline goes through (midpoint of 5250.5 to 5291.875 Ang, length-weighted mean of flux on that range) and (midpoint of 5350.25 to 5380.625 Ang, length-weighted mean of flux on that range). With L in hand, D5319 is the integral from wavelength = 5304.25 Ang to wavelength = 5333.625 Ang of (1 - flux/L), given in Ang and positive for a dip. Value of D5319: 0.7 Ang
